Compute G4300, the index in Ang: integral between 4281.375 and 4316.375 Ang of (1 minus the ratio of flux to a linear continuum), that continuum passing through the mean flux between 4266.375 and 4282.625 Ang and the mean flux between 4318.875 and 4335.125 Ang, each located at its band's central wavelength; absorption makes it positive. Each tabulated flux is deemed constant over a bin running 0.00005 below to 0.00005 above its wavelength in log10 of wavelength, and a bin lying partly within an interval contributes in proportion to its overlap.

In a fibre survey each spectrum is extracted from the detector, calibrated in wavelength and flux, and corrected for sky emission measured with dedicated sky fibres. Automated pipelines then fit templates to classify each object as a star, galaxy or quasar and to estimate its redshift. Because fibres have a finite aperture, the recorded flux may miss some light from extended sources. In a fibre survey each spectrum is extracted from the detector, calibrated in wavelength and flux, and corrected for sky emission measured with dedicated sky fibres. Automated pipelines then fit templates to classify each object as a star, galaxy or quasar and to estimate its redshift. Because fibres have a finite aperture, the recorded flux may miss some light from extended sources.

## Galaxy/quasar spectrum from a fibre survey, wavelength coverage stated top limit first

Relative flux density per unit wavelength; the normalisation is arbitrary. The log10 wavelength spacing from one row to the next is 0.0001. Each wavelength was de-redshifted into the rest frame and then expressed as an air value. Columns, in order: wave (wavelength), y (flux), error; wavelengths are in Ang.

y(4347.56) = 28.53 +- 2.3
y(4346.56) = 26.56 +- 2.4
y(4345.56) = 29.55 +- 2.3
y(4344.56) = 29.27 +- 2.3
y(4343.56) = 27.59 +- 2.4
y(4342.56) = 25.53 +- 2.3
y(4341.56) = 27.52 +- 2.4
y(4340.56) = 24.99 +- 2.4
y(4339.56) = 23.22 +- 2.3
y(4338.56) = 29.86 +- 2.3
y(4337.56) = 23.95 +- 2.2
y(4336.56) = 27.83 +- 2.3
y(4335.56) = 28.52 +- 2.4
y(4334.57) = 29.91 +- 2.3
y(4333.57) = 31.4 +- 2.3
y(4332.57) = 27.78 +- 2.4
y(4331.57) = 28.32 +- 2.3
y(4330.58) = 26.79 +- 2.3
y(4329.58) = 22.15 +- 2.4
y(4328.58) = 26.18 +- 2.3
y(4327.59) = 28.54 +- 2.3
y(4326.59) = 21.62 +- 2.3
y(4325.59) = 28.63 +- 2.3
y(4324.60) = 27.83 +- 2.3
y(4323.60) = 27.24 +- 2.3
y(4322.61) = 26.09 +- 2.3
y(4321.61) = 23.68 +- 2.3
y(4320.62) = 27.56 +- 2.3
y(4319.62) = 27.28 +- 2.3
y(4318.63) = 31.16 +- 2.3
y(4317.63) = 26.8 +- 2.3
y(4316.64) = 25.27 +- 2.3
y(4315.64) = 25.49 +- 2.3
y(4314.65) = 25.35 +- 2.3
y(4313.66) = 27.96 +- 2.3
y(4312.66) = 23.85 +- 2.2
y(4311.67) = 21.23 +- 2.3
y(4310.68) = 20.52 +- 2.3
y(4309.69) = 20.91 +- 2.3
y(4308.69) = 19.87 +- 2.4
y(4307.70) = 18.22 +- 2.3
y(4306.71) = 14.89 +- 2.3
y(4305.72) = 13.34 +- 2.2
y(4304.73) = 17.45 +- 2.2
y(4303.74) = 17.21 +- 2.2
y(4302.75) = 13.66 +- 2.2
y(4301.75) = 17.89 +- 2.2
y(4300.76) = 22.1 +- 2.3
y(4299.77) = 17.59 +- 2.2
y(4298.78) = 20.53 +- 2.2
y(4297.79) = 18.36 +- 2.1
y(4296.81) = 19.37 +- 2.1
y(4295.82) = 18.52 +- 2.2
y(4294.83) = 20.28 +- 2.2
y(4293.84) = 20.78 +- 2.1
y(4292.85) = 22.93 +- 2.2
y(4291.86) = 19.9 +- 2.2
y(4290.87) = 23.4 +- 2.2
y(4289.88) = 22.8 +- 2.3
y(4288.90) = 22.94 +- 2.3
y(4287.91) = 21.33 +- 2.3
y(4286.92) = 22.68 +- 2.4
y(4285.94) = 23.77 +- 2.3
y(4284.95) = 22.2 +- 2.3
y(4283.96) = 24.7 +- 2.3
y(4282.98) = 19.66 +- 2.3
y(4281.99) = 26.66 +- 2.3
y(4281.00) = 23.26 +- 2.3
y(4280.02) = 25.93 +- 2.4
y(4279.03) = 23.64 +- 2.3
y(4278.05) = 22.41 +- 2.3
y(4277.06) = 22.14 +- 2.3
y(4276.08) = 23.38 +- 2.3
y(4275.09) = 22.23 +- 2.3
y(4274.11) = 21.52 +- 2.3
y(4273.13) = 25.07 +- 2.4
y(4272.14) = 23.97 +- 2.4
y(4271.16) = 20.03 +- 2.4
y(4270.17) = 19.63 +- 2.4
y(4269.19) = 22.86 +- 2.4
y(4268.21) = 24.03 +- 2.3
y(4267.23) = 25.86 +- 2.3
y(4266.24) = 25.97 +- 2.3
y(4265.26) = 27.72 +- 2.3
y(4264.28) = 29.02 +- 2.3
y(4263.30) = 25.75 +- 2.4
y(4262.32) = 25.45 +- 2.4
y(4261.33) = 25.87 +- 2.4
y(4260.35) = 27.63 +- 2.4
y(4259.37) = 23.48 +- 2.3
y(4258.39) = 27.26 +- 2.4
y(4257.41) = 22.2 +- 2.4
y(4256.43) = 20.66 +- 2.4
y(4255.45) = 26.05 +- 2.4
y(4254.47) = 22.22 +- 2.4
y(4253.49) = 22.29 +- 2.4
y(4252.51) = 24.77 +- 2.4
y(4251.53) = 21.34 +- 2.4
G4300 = 5.8 Ang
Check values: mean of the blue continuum 23.3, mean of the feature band 20.8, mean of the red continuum 27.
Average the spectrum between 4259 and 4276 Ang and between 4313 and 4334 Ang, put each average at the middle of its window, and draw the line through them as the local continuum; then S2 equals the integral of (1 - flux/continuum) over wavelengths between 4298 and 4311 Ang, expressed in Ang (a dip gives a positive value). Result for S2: 4.0 Ang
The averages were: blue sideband 24.4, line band 18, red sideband 26.8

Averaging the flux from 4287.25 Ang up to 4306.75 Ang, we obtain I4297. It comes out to 19.4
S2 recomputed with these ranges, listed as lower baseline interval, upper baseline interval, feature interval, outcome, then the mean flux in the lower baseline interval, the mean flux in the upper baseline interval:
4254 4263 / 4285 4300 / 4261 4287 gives -1.0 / 24.6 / 21.1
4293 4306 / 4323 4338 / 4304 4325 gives -0.5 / 18.4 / 27.1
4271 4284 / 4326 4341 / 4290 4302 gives 2.0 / 23.2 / 26.7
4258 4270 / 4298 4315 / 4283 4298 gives 0.2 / 25.7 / 19.5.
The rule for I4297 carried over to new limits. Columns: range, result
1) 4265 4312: 21.3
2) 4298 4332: 23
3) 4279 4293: 23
